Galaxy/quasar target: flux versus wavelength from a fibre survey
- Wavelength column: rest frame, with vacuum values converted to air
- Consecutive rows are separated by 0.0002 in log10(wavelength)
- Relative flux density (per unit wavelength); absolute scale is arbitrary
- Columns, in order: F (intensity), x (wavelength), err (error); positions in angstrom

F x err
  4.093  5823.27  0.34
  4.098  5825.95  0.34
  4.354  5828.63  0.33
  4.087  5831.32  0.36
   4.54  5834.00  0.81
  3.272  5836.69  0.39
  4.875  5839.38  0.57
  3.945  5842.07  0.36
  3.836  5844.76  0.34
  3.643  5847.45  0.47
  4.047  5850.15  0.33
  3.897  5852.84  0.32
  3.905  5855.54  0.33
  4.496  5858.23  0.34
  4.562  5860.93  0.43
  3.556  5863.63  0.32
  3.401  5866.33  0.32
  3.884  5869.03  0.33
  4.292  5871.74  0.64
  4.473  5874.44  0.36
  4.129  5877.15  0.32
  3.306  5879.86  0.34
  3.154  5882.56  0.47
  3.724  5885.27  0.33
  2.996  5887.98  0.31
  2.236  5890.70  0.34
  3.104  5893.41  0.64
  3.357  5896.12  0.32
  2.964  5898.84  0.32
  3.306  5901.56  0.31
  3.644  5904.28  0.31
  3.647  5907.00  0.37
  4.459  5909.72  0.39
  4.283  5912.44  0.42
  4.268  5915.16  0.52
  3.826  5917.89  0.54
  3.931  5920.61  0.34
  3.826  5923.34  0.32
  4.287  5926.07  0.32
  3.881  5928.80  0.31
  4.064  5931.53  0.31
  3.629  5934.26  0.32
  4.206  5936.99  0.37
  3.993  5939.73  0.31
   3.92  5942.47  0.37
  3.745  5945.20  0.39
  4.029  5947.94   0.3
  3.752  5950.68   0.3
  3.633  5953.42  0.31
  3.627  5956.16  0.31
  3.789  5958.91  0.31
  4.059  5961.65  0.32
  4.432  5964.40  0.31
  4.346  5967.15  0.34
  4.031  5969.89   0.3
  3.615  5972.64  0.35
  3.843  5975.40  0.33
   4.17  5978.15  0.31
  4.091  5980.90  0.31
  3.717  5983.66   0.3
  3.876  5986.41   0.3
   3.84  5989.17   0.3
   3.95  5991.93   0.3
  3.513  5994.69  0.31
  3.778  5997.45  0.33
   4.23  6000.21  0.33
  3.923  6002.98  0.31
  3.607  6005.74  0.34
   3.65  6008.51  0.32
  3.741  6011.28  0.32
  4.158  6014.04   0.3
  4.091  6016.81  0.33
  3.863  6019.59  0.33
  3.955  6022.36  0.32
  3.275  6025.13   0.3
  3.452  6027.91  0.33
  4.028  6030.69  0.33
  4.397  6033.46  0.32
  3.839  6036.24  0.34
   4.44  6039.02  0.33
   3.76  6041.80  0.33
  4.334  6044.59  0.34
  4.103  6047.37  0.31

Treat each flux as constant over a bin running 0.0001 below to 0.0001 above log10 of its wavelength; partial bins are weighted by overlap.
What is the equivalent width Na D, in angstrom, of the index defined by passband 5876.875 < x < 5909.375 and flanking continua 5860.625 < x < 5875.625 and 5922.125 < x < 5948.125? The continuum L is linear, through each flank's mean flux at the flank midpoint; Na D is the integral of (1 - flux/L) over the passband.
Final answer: 5.5 angstrom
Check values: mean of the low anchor 3.99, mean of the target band 3.31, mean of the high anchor 3.96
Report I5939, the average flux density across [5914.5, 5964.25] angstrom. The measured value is 3.92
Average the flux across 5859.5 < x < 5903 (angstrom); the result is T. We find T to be 3.53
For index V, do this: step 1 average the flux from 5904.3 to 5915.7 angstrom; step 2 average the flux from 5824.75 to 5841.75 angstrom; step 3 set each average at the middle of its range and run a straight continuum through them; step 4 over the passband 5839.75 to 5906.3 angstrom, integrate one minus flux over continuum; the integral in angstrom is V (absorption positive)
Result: 7.5 angstrom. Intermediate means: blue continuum 4.19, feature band 3.68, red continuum 4.1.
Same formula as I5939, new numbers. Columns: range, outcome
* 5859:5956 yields 3.76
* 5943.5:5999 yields 3.89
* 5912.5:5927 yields 4.04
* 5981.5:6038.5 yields 3.86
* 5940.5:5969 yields 3.94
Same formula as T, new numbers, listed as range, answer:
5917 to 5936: 3.93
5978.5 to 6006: 3.87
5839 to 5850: 4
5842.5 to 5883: 3.92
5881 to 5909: 3.24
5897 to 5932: 3.86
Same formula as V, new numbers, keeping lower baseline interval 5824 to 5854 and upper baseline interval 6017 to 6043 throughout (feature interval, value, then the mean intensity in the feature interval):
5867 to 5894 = 3.3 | 3.54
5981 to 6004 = 0.4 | 3.86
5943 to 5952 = 0.3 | 3.85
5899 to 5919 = 0.7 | 3.86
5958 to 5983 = -0.6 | 4.04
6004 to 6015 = 0.4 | 3.78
